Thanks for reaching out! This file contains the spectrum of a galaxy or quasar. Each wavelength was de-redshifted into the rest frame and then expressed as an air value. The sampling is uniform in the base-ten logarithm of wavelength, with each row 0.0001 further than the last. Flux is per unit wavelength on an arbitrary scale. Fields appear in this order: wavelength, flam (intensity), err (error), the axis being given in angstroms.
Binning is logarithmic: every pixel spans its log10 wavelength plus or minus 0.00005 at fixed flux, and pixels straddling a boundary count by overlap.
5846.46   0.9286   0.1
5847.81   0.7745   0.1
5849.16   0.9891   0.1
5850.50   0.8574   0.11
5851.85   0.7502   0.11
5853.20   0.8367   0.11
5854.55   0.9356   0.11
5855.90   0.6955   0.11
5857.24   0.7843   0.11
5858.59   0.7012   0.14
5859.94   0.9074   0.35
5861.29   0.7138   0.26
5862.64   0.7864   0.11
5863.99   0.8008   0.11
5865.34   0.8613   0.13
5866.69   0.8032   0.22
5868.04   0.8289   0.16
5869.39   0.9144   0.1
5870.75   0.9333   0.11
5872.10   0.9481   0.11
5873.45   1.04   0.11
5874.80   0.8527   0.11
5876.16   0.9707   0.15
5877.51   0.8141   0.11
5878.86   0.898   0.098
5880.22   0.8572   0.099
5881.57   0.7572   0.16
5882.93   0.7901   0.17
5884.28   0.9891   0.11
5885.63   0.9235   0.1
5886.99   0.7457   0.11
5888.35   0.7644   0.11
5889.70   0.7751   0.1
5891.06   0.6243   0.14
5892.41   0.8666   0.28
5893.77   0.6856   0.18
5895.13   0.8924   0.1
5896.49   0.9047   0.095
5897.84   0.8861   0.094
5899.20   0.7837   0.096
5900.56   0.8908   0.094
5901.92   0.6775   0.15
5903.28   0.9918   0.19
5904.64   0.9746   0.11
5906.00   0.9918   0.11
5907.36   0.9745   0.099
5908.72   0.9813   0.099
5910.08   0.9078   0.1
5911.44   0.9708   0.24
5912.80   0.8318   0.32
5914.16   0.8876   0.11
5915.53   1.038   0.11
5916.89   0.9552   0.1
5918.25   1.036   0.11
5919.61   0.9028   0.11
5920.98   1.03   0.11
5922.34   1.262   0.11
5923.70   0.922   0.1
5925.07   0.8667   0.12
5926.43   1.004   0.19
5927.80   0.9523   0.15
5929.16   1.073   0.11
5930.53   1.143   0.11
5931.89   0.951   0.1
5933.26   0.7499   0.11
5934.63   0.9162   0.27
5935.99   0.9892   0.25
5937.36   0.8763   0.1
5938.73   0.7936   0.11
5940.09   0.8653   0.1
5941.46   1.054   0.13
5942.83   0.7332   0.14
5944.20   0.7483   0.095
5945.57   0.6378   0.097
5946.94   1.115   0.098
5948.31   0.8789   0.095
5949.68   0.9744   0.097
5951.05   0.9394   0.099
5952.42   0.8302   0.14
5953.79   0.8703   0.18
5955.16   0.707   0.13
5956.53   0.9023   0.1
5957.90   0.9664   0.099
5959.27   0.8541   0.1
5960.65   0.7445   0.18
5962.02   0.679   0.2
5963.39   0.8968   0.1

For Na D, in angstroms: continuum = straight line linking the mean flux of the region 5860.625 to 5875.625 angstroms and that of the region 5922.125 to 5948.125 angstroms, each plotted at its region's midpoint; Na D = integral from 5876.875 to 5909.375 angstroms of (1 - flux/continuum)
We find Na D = 1.2 angstroms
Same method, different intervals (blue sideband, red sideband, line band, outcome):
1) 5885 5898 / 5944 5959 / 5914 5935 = -3.5 angstroms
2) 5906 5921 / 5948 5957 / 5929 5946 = 0.4 angstroms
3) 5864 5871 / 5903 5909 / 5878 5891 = 1.3 angstroms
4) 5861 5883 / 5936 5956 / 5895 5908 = -0.5 angstroms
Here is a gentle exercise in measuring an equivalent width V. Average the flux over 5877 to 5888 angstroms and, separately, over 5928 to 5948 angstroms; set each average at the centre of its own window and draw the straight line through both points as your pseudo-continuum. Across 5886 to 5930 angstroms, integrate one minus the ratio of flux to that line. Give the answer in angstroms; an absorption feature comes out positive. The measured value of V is -1.8 angstroms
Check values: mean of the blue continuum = 0.845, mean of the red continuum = 0.904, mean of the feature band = 0.909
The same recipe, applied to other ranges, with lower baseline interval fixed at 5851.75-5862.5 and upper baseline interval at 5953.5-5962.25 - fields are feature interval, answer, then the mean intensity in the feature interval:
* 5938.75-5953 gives -0.96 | 0.874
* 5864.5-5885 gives -2.20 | 0.883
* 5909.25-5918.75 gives -1.60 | 0.946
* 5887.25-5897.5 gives 0.18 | 0.789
